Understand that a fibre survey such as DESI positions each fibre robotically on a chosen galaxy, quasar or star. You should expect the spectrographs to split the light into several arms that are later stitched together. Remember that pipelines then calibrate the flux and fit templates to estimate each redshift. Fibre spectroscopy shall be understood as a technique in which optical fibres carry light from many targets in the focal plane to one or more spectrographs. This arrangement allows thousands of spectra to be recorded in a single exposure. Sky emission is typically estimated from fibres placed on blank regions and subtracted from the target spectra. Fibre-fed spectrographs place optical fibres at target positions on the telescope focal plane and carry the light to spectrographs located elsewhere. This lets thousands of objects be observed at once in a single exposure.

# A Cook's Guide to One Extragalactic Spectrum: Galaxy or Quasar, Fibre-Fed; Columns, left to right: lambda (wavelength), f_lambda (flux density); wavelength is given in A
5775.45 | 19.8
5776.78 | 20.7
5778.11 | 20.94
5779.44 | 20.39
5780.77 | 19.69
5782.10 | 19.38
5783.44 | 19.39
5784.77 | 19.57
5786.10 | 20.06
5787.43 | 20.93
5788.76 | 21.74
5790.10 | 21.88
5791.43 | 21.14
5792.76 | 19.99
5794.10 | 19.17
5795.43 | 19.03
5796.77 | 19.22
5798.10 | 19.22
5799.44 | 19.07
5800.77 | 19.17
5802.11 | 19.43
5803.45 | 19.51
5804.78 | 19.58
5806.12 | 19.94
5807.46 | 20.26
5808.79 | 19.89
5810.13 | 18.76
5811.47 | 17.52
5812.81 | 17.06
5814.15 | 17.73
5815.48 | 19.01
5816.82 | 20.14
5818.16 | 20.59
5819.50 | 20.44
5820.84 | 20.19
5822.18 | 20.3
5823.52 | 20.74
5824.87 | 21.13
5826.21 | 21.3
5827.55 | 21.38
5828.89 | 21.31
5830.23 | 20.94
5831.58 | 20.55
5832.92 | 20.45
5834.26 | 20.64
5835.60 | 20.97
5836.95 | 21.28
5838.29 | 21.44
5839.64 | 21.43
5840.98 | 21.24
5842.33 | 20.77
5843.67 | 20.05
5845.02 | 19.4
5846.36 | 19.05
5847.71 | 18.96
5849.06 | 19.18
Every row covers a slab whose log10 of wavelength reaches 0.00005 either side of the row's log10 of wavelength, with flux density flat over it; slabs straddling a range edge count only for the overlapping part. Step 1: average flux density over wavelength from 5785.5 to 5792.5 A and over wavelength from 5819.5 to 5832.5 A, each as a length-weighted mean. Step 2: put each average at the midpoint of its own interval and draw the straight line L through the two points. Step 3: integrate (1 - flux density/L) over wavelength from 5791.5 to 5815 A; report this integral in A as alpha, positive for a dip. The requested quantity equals 2.1 A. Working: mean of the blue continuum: 21.1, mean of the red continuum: 20.8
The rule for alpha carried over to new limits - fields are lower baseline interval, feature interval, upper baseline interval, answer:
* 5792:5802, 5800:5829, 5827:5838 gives 0.52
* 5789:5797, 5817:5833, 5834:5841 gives 0.11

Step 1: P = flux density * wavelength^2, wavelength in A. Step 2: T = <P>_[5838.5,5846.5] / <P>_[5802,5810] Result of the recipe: 1.05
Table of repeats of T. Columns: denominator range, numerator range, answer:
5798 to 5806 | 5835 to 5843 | 1.11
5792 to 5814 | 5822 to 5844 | 1.11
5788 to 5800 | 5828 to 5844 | 1.06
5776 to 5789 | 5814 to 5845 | 1.04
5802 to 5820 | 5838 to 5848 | 1.07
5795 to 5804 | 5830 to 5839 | 1.10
